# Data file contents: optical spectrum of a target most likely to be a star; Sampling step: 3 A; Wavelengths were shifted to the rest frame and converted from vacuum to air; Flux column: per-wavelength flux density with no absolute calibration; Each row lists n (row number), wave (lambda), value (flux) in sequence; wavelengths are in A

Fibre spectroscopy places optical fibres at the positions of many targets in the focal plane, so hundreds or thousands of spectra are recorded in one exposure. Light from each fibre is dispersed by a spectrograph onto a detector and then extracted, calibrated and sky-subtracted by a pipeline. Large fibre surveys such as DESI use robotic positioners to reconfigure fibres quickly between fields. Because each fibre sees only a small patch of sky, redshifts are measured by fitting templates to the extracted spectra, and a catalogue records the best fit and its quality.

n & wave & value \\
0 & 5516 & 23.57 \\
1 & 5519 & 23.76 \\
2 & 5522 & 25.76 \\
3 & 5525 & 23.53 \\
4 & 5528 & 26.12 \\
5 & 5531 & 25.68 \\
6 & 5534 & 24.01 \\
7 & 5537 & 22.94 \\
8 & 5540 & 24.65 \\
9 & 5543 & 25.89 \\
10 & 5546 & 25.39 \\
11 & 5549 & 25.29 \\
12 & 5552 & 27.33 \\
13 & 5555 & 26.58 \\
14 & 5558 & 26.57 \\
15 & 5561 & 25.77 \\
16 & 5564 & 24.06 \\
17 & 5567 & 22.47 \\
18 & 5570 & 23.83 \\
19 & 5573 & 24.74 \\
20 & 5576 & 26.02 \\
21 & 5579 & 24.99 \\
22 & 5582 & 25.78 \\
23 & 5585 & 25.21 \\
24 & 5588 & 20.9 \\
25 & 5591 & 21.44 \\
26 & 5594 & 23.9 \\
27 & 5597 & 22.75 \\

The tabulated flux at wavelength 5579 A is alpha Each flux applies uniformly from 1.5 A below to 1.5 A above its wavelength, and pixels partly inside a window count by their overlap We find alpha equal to 24.99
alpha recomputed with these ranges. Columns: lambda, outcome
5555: 26.58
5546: 25.39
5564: 24.06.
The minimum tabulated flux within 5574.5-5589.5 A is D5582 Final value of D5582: 20.9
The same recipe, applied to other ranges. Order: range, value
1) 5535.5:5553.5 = 22.94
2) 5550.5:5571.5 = 22.47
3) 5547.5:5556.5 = 25.29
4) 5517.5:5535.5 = 23.53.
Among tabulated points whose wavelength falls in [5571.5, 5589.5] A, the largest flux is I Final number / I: 26.02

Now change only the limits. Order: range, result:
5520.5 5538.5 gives 26.12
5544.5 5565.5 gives 27.33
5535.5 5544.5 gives 25.89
